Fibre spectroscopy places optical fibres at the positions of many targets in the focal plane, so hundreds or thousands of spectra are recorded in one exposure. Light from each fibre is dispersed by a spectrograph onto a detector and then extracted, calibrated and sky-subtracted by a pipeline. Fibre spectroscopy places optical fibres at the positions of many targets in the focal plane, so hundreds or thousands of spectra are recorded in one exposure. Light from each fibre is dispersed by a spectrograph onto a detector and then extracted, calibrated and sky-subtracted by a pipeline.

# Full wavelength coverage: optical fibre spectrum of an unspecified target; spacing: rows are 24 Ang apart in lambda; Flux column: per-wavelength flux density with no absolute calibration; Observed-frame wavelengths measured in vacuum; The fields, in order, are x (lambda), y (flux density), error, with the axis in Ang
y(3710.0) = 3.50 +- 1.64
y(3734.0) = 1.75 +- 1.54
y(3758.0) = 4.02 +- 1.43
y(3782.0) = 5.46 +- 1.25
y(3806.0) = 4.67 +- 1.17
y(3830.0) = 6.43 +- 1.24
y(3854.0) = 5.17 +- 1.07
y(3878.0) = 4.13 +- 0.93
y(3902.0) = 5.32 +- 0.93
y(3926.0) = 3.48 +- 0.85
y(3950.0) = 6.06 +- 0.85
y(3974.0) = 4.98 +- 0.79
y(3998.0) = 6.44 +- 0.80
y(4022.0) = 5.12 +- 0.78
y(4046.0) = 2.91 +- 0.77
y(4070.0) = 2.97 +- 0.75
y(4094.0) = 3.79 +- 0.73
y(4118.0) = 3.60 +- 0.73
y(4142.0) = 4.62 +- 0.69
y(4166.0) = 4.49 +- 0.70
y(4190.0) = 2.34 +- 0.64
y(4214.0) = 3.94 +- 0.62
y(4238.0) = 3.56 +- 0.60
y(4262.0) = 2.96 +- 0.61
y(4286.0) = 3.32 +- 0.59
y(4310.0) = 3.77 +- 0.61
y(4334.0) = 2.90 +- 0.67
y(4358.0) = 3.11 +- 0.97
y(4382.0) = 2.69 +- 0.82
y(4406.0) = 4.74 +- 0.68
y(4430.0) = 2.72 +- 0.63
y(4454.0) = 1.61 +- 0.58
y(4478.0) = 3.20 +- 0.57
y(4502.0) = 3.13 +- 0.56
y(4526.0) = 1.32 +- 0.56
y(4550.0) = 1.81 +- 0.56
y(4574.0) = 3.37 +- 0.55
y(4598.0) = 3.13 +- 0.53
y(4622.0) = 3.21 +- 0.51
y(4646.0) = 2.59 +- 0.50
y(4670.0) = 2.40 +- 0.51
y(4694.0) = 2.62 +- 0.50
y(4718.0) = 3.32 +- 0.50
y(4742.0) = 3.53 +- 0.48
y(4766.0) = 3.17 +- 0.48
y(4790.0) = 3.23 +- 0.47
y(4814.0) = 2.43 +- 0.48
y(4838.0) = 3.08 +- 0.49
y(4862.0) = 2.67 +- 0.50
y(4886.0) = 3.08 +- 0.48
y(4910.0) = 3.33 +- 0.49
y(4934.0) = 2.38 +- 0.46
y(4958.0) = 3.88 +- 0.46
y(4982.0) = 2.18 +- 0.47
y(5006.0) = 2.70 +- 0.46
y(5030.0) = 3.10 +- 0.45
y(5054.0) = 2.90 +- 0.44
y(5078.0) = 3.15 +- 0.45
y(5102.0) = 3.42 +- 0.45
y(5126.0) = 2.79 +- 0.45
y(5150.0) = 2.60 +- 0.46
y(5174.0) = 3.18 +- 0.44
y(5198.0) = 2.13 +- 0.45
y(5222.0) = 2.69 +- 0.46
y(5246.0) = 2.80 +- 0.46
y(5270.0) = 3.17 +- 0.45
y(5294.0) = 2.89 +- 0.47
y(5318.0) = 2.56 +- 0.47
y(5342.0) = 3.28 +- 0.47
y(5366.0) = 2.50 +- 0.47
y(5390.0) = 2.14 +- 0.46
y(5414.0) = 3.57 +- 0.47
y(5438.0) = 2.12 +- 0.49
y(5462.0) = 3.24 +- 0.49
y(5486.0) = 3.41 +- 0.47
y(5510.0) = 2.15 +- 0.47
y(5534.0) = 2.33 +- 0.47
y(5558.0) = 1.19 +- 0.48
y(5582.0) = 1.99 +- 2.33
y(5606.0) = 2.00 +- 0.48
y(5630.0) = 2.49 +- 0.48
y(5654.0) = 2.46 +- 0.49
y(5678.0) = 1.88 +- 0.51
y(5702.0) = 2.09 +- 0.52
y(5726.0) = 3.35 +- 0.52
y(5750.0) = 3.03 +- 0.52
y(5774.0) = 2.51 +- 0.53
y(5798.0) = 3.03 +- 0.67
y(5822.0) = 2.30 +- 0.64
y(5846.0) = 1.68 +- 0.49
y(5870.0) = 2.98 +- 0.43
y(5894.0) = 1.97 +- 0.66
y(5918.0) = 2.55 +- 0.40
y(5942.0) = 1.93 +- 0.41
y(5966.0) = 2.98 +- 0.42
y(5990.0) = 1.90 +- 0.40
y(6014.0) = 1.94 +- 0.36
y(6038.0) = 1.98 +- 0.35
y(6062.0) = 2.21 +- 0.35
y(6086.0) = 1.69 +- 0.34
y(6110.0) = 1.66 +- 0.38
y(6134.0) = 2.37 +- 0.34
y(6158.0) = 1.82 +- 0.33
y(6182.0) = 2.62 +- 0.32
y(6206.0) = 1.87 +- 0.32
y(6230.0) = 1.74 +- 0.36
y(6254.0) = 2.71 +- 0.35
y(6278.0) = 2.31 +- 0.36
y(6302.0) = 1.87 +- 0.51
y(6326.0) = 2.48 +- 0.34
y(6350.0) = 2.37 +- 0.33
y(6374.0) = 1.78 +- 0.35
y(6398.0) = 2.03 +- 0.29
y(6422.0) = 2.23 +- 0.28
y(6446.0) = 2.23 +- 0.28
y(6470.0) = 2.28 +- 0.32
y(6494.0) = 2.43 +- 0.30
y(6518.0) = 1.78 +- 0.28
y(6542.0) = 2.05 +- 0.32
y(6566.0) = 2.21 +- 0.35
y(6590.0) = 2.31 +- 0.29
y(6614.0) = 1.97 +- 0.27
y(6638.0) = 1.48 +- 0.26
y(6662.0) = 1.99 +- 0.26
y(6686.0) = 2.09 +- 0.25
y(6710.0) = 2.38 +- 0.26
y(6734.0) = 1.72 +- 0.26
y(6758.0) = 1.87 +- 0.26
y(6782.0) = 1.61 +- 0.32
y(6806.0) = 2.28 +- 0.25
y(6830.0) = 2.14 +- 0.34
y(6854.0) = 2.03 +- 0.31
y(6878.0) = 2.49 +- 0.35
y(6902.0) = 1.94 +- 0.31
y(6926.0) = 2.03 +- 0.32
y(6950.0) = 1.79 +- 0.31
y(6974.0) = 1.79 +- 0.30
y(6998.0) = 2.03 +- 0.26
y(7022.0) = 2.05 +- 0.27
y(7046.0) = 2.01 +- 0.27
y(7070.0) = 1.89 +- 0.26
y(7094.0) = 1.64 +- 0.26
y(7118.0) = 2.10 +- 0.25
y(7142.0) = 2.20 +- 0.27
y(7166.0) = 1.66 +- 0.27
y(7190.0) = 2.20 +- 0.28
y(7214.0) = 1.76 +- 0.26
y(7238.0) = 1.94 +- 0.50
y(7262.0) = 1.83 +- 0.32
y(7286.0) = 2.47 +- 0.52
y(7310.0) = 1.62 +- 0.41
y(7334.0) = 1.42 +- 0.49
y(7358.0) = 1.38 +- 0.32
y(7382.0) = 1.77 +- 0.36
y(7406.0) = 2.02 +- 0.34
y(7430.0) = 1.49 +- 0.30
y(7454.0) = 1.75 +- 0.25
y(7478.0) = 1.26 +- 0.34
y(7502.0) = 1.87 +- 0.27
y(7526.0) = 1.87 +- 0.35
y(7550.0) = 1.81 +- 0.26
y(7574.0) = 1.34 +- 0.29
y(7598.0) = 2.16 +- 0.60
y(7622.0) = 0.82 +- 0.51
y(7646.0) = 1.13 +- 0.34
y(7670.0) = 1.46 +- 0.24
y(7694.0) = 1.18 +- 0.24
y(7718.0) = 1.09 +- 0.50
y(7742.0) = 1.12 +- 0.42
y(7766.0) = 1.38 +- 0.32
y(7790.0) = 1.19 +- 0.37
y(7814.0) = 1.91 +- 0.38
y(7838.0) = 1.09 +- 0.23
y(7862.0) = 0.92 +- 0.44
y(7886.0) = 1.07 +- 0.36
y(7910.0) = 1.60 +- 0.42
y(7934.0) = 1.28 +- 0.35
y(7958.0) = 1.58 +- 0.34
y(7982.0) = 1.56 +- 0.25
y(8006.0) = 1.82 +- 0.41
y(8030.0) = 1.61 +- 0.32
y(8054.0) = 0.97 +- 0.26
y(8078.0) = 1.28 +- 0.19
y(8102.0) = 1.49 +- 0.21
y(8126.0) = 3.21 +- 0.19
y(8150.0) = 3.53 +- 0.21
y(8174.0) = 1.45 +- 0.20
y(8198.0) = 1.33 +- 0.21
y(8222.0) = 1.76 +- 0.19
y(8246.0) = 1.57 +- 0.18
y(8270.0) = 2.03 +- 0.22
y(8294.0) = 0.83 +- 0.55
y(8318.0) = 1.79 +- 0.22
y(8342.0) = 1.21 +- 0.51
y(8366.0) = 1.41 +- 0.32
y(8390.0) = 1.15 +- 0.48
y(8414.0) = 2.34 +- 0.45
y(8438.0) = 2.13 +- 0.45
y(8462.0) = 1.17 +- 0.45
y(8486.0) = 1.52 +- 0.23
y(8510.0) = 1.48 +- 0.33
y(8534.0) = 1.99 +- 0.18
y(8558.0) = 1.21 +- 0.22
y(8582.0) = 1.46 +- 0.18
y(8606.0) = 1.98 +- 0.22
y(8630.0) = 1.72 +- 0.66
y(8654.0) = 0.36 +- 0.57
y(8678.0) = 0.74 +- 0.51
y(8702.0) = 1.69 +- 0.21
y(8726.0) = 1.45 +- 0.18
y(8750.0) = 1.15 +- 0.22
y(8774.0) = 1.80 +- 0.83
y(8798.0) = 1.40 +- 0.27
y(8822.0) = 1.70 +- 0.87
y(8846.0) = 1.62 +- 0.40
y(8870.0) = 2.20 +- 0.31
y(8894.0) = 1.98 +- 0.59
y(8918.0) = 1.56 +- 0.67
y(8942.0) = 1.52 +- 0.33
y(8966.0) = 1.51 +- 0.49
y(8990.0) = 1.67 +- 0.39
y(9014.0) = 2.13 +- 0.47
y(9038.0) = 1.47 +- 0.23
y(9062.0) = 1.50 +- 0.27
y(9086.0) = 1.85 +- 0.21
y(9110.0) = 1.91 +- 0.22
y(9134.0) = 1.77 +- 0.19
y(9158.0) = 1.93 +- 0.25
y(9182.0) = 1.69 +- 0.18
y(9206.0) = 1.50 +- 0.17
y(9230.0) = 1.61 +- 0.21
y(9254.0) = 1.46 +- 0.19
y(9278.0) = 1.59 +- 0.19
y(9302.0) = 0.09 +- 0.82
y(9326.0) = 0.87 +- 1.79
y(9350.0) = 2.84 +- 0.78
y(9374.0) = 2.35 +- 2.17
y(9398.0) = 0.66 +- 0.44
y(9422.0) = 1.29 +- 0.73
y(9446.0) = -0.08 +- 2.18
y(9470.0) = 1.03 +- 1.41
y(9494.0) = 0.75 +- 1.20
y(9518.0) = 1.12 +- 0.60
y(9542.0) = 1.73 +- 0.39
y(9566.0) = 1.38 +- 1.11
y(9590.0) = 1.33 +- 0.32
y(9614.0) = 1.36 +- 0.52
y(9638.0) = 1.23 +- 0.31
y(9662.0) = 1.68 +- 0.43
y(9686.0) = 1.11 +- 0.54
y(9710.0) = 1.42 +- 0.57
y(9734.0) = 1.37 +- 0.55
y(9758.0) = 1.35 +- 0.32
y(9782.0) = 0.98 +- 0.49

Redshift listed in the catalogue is 1.18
